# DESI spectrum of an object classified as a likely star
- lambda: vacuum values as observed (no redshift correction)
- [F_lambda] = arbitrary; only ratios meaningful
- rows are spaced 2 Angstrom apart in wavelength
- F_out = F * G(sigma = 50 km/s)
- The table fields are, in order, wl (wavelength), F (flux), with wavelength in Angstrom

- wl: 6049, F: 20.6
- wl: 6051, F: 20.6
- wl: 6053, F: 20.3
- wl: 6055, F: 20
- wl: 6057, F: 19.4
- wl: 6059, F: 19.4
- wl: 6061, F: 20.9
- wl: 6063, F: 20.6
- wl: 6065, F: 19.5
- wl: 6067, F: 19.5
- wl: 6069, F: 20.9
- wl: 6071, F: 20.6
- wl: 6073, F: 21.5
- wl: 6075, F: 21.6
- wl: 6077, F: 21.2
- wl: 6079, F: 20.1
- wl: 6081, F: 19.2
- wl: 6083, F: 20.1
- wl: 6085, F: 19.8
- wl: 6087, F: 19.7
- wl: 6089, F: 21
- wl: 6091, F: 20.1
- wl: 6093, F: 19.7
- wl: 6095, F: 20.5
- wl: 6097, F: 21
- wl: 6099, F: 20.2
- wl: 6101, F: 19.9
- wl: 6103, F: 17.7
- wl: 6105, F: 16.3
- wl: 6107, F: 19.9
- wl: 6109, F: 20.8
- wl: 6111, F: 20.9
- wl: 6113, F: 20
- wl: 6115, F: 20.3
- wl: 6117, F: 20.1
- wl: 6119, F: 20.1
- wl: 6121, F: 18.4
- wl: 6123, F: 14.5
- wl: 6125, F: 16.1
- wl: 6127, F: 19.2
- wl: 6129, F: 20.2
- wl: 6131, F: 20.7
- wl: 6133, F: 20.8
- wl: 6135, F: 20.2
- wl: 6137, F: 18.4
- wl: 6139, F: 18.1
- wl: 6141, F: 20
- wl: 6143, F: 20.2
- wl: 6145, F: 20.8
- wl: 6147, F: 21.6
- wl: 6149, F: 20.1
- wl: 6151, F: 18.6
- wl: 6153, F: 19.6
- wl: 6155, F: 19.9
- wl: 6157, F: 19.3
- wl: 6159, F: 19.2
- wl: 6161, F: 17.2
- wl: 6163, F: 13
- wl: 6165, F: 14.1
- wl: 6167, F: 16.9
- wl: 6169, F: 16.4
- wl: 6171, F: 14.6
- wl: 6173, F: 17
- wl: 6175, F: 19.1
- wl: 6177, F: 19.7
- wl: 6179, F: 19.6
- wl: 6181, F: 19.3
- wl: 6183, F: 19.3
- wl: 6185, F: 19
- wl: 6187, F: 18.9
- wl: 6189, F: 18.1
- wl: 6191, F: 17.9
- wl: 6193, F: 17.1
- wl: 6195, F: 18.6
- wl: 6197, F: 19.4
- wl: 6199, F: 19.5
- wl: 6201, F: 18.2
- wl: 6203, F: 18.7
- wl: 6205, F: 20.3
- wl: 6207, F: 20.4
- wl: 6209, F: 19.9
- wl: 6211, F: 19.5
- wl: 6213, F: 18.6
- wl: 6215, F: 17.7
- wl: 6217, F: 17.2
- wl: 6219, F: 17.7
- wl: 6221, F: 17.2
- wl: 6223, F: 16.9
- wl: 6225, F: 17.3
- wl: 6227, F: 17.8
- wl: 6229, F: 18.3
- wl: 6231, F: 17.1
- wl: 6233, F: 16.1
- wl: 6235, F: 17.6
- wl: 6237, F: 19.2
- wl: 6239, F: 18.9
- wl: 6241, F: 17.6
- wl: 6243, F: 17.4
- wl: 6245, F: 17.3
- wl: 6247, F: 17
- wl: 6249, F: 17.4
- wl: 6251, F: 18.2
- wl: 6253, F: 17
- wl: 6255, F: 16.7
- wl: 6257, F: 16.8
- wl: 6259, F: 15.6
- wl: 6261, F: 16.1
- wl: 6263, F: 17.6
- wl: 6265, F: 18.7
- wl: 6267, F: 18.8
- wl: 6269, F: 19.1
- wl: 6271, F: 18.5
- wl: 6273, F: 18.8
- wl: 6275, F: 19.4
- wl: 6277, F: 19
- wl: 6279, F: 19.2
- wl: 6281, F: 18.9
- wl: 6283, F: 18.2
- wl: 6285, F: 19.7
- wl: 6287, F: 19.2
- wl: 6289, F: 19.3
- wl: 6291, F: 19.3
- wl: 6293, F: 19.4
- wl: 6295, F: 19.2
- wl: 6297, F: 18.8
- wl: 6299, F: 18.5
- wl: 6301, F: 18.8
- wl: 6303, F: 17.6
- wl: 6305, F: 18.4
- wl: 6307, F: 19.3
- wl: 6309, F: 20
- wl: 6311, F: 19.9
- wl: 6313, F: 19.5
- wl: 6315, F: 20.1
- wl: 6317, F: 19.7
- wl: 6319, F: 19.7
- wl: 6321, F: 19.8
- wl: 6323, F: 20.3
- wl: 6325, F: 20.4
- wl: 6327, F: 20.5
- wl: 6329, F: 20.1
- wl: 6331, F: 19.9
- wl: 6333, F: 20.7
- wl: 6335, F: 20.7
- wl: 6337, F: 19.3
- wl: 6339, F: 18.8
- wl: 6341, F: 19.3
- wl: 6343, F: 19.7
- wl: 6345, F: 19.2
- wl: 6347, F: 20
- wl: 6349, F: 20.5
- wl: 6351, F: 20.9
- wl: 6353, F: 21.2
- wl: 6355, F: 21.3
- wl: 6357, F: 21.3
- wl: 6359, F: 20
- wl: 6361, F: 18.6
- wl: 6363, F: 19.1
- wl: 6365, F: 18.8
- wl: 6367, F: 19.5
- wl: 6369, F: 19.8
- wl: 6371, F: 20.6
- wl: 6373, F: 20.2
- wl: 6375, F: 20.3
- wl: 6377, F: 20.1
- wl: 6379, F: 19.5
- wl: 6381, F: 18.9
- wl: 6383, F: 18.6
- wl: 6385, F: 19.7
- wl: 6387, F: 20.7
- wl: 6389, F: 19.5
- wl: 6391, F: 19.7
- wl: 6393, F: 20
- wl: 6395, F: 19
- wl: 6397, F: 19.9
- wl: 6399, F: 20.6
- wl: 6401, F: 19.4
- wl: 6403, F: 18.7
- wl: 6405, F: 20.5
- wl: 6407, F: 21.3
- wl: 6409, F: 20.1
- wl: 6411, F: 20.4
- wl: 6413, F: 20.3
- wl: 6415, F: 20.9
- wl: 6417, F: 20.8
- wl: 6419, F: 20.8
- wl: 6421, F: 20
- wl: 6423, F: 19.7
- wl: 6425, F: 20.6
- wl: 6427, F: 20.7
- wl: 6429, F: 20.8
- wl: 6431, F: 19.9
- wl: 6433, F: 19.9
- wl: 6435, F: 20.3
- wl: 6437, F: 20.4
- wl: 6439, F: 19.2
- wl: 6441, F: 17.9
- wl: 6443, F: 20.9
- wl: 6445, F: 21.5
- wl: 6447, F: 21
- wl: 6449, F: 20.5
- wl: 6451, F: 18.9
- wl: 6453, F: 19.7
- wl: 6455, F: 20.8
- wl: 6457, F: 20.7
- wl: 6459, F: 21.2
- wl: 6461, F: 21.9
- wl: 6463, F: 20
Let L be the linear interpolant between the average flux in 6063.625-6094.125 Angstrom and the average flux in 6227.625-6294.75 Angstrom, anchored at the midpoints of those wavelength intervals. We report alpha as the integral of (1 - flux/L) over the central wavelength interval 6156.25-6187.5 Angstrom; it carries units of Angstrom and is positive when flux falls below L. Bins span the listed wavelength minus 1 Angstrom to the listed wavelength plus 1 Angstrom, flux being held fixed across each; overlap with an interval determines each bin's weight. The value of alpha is 2.53 Angstrom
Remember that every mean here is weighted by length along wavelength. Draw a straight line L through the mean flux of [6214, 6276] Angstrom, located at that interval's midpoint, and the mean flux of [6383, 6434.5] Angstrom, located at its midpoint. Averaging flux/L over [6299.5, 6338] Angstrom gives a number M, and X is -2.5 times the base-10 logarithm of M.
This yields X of -0.05 mag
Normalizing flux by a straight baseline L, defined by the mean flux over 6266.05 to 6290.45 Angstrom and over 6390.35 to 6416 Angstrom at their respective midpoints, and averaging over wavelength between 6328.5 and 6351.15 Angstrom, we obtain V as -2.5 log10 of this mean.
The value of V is -0.02 mag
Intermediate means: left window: 19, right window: 20.1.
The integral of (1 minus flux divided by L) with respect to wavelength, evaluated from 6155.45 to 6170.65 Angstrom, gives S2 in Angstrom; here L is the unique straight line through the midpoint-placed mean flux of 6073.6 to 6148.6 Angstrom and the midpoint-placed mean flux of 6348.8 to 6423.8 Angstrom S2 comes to 2.43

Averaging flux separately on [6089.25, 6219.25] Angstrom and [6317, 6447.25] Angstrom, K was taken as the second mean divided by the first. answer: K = 1.1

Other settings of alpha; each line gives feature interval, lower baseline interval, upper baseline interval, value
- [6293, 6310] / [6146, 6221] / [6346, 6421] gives 0.4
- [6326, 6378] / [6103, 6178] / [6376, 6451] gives -0.7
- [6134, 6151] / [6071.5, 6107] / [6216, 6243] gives -0.7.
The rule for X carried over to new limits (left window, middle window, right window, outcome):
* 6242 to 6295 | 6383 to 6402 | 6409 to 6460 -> 0.00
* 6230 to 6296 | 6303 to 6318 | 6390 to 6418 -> -0.04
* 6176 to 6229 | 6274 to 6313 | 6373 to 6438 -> 0.01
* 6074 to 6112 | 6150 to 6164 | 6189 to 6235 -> 0.05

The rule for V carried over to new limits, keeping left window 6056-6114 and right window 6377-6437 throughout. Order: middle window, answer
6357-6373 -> 0.02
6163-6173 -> 0.29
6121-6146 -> 0.06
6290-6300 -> 0.06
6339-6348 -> 0.03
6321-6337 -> -0.01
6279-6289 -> 0.06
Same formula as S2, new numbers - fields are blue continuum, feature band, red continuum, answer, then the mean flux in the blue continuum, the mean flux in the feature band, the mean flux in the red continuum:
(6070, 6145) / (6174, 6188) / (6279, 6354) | 0.29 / 19.7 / 19.3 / 19.6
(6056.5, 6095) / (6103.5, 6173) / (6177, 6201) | 2.79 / 20.3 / 18.7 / 18.8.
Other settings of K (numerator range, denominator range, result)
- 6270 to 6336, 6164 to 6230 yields 1.07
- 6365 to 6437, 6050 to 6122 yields 1.00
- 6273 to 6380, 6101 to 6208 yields 1.05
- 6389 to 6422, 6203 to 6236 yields 1.11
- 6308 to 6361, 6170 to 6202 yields 1.09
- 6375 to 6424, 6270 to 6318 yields 1.04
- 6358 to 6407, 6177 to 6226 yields 1.06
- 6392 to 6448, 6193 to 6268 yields 1.13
